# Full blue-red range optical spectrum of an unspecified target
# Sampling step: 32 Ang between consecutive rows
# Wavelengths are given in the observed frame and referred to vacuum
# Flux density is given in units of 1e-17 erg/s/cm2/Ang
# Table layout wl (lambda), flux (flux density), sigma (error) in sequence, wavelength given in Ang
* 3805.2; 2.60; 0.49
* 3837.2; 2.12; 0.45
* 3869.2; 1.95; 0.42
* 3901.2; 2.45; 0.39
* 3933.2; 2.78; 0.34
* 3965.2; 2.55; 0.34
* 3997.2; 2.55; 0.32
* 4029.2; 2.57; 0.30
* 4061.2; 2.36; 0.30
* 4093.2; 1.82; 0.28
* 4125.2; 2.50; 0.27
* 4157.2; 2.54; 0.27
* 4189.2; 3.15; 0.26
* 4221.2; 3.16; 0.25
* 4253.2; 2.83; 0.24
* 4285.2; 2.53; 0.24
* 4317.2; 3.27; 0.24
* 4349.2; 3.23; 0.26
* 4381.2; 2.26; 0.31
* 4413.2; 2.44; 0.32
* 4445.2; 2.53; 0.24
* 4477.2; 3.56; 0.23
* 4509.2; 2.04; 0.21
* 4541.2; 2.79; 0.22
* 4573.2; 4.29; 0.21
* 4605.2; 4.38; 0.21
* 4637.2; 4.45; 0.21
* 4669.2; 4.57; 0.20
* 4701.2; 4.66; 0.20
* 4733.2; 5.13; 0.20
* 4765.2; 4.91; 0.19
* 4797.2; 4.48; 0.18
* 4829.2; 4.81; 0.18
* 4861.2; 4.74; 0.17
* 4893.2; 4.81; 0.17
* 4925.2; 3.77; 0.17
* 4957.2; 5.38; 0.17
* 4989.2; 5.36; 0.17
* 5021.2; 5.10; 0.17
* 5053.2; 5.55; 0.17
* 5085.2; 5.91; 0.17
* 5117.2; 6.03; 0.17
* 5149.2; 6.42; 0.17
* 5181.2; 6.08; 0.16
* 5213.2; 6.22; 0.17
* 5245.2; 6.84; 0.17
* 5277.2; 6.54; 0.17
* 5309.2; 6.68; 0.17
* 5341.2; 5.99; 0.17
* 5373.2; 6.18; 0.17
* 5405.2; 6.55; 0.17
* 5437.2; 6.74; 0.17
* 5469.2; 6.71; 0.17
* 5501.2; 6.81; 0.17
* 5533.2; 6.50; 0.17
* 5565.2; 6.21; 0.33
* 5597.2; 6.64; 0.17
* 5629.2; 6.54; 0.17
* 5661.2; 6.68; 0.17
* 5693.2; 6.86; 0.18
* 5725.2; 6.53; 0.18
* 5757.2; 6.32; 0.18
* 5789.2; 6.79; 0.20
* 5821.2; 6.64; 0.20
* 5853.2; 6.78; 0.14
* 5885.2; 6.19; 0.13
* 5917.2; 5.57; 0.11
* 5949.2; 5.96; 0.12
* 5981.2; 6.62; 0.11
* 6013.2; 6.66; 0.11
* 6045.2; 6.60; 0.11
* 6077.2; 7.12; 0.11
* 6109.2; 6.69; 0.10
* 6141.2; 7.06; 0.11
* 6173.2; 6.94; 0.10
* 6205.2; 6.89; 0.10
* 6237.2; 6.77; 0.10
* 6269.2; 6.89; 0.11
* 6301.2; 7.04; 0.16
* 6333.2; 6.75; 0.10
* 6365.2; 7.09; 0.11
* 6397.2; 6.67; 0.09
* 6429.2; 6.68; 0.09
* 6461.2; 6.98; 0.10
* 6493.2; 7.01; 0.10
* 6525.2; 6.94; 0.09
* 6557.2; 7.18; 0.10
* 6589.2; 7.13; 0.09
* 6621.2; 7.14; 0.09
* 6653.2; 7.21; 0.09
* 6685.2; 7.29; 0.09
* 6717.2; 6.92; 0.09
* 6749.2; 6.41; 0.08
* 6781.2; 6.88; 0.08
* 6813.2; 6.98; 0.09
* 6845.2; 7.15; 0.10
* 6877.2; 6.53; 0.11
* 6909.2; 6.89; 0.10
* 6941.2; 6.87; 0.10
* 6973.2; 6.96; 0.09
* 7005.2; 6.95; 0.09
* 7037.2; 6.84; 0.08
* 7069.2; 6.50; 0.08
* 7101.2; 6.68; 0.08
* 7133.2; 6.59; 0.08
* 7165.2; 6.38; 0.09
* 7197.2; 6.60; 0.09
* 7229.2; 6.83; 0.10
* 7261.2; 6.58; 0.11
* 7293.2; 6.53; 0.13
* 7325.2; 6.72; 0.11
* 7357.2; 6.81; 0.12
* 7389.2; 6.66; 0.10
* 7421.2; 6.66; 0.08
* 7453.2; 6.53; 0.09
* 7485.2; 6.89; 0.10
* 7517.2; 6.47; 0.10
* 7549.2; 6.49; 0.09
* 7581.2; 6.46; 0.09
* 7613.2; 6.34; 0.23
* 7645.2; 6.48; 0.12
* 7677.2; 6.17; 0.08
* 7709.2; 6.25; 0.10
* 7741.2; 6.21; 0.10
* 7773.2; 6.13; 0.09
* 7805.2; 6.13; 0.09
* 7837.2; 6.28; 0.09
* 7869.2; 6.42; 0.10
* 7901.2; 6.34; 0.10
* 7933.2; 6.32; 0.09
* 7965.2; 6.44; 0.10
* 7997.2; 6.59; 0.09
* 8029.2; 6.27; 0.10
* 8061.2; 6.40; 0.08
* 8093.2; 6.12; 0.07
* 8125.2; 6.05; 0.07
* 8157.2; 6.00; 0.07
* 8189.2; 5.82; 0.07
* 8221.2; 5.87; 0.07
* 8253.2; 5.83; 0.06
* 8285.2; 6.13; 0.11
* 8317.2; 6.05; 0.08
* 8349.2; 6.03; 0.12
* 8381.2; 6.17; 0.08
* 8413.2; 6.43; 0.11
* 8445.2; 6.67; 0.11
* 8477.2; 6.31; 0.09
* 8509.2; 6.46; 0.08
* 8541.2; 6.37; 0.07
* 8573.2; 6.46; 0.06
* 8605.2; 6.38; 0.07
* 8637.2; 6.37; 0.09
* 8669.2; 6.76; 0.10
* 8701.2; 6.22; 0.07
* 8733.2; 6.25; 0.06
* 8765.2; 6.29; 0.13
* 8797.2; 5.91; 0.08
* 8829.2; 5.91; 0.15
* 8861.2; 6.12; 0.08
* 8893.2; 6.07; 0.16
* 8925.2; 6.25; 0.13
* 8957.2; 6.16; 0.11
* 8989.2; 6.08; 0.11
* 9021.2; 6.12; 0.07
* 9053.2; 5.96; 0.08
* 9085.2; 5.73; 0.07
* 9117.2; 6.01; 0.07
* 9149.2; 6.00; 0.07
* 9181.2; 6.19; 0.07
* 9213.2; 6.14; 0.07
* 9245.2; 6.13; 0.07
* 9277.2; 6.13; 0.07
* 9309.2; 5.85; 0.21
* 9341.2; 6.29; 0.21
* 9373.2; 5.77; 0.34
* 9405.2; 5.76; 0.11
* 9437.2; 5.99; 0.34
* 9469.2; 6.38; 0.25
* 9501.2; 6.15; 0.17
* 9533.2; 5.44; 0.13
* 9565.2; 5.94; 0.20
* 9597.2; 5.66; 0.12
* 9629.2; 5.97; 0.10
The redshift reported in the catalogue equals 0.15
